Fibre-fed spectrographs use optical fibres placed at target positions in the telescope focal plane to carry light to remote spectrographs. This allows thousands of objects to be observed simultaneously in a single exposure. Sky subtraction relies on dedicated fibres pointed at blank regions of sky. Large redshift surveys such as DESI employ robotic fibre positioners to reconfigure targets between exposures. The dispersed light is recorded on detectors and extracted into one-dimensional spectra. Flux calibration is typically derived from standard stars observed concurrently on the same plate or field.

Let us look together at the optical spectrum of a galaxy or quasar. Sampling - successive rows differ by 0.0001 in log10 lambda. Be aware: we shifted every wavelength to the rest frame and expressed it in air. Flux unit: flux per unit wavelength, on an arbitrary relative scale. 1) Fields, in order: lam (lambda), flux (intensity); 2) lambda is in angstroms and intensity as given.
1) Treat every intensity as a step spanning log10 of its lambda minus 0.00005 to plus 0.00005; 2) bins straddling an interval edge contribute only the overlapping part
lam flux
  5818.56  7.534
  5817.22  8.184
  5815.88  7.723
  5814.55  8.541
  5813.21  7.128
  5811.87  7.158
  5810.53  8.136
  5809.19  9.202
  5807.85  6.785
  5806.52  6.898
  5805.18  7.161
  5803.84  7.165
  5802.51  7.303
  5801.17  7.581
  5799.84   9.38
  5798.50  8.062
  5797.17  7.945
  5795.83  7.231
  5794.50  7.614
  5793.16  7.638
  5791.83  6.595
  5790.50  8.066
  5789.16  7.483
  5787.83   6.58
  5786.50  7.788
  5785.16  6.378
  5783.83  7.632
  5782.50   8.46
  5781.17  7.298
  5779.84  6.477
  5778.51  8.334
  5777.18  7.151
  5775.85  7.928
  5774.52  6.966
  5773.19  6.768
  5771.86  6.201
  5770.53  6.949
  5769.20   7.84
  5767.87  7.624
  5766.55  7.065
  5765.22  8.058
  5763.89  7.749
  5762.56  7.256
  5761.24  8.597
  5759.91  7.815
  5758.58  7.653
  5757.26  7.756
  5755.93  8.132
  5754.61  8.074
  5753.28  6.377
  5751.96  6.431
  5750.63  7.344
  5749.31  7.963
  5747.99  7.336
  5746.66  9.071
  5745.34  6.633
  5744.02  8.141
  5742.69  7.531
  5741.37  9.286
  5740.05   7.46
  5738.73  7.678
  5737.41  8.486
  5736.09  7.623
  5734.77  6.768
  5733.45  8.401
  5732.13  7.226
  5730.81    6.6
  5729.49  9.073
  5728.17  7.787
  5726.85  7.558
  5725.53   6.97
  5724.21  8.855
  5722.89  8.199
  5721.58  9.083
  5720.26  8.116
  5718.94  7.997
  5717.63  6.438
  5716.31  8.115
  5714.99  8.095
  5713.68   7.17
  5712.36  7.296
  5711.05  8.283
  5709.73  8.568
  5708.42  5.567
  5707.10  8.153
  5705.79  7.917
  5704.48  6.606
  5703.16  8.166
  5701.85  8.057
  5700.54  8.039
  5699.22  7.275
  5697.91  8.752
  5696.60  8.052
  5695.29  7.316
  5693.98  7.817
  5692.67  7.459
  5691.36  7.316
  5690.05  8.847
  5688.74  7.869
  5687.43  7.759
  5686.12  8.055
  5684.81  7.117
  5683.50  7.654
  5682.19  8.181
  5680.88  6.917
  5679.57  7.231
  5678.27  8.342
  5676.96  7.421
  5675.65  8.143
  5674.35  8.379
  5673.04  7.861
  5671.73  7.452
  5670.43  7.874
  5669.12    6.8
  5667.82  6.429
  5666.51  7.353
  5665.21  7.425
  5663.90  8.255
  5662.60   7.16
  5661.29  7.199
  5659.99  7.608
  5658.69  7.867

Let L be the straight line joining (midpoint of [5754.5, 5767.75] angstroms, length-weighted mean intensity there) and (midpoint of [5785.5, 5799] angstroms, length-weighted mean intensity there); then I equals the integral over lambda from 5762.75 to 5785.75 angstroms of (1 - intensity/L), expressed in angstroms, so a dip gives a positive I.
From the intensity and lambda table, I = 0.9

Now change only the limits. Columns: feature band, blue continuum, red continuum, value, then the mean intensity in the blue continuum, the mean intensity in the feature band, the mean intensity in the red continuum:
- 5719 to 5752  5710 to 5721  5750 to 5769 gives -0.85 angstroms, 7.73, 7.85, 7.57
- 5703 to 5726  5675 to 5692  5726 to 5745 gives 0.09 angstroms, 7.76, 7.75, 7.8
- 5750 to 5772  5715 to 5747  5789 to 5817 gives 0.82 angstroms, 7.87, 7.49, 7.67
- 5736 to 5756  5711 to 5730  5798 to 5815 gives 0.36 angstroms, 7.92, 7.72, 7.71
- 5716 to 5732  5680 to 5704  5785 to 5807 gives -0.35 angstroms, 7.8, 7.87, 7.49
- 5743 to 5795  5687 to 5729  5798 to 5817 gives 1.99 angstroms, 7.8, 7.47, 7.74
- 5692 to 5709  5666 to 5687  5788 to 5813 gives -0.12 angstroms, 7.58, 7.64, 7.6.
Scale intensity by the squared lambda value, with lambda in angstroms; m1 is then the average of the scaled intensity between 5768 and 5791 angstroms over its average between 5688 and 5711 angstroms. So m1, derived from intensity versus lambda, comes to 0.97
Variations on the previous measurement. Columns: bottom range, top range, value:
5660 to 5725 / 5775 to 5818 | 1.02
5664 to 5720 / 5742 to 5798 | 1.00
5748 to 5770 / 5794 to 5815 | 1.03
